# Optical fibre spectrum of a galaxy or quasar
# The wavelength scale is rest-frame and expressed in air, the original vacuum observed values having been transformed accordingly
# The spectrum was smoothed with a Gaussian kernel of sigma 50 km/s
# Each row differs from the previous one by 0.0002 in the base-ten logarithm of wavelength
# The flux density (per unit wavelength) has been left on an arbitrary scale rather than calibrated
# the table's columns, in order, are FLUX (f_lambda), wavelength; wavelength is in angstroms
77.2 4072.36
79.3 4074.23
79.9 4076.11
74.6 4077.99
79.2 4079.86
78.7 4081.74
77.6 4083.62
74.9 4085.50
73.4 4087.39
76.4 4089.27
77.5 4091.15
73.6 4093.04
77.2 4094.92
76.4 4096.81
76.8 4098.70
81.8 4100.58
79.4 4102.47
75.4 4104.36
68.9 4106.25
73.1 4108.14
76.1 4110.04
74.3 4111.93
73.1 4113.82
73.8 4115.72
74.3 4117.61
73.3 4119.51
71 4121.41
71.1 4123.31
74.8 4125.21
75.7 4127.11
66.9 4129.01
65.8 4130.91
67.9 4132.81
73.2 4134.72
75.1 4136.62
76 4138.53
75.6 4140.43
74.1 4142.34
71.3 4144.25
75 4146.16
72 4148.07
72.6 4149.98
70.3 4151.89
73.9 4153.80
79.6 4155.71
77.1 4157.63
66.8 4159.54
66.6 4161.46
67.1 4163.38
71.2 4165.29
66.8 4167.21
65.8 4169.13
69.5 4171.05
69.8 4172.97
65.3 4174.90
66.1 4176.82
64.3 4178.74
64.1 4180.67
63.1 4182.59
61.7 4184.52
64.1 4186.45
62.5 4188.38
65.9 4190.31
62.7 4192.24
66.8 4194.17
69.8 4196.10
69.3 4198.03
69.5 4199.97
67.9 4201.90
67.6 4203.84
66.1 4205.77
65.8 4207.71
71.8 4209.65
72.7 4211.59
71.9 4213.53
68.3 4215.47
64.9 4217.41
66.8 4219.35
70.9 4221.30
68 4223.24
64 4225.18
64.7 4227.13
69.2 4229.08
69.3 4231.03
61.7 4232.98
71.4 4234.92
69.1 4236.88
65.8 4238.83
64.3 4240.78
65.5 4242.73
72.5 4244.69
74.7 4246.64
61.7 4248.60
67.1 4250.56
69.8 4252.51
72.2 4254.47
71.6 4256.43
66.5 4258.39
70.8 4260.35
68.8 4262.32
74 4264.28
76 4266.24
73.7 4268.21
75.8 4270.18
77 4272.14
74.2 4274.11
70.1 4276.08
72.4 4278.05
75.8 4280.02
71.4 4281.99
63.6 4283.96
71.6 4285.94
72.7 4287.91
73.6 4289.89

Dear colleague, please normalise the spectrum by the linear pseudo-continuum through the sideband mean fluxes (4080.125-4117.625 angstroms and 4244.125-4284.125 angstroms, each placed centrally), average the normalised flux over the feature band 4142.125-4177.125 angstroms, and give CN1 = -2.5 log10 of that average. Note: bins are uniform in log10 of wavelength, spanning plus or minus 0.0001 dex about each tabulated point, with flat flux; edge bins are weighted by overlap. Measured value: 0.05 mag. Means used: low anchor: 75.7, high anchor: 71.6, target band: 70.6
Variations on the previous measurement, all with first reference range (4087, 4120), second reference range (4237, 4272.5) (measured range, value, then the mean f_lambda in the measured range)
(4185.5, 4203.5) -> 0.09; 66.5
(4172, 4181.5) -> 0.11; 65.9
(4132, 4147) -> 0.01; 73.5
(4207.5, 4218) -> 0.03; 69.6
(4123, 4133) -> 0.06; 70.5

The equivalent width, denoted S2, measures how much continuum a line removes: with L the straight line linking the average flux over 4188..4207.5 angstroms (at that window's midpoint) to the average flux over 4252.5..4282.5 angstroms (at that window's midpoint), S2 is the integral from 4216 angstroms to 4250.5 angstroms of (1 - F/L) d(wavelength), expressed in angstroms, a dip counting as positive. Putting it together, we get 1.2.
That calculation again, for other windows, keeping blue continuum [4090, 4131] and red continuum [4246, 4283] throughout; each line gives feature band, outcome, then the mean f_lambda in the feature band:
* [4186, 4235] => 3.5 angstroms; 67.4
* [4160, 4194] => 3.5 angstroms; 65.7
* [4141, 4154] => 0.2 angstroms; 72.8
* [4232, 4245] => 0.9 angstroms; 66.9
